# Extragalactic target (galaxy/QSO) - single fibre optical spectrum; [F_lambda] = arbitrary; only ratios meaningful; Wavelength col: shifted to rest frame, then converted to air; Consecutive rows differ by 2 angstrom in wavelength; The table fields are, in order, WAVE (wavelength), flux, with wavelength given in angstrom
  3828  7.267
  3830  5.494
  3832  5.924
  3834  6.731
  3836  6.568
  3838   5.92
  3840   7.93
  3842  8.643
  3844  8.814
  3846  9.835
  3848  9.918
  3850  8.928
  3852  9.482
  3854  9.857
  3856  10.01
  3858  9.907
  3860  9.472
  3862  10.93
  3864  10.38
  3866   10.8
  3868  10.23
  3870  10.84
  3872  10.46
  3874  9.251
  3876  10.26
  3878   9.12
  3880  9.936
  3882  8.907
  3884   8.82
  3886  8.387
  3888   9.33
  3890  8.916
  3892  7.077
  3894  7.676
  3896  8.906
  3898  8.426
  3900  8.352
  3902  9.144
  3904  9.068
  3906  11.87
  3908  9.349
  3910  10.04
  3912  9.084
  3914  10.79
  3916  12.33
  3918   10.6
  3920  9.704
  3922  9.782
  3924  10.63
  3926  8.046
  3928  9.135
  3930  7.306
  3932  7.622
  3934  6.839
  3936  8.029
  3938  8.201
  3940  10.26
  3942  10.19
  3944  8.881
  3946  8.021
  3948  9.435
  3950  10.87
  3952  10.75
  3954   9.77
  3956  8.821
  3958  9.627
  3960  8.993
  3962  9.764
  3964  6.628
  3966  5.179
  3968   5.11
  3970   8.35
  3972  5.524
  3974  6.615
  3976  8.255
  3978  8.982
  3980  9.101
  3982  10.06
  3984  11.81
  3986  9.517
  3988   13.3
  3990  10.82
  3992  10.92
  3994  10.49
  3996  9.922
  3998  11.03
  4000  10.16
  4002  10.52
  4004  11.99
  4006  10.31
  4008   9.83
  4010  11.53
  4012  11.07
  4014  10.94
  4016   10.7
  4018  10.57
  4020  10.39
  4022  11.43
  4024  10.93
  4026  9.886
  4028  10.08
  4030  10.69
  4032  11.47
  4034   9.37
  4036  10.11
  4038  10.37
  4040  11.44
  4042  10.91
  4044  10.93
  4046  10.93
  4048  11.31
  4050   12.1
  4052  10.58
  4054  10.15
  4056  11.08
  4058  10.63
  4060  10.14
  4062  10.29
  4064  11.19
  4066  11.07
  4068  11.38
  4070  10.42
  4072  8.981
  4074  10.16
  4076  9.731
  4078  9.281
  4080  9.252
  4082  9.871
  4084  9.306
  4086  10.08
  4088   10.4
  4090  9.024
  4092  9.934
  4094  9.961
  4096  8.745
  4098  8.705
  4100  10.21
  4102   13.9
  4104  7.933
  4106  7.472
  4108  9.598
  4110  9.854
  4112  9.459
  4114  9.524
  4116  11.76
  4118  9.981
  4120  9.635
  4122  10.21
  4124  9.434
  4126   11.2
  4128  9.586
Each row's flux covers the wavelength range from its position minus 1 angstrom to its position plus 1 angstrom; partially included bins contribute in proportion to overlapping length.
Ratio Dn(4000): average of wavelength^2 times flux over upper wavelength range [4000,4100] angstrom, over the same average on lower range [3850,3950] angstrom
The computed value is 1.19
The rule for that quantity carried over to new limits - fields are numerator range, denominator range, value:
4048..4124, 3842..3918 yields 1.16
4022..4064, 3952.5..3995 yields 1.24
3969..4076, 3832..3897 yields 1.24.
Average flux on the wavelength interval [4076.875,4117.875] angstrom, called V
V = 9.72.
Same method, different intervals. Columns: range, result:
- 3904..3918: 10.5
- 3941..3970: 8.7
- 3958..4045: 9.9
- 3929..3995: 8.91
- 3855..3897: 9.51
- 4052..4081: 10.3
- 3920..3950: 8.84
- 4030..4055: 10.8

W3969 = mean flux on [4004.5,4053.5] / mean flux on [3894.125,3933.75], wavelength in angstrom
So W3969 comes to 1.14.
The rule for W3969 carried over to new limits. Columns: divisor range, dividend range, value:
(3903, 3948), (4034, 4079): 1.13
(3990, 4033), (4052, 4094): 0.95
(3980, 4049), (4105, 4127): 0.92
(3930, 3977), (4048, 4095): 1.23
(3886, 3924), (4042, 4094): 1.09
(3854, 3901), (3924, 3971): 0.91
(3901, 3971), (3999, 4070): 1.18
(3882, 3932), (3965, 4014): 1.04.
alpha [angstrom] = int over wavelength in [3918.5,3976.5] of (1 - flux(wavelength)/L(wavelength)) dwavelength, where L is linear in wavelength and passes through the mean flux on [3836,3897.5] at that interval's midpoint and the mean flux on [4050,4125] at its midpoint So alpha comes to 6.13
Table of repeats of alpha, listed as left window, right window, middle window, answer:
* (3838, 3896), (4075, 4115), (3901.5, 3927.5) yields -1.71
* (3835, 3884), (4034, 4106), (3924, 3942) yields 2.38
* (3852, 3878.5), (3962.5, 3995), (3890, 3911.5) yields 1.57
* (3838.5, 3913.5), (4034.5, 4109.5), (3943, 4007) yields 2.92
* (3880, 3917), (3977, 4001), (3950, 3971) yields 3.49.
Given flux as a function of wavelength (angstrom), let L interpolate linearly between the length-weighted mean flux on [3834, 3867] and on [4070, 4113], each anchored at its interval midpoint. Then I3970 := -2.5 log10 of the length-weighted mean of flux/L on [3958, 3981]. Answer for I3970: 0.23 mag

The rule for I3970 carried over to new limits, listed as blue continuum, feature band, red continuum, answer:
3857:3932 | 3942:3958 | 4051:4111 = 0.011 mag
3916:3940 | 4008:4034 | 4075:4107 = -0.151 mag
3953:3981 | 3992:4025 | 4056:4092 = -0.222 mag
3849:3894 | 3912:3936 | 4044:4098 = 0.052 mag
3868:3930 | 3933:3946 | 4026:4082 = 0.124 mag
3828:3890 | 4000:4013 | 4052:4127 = -0.125 mag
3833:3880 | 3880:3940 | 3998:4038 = 0.078 mag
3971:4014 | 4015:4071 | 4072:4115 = -0.092 mag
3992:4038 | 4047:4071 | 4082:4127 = -0.065 mag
